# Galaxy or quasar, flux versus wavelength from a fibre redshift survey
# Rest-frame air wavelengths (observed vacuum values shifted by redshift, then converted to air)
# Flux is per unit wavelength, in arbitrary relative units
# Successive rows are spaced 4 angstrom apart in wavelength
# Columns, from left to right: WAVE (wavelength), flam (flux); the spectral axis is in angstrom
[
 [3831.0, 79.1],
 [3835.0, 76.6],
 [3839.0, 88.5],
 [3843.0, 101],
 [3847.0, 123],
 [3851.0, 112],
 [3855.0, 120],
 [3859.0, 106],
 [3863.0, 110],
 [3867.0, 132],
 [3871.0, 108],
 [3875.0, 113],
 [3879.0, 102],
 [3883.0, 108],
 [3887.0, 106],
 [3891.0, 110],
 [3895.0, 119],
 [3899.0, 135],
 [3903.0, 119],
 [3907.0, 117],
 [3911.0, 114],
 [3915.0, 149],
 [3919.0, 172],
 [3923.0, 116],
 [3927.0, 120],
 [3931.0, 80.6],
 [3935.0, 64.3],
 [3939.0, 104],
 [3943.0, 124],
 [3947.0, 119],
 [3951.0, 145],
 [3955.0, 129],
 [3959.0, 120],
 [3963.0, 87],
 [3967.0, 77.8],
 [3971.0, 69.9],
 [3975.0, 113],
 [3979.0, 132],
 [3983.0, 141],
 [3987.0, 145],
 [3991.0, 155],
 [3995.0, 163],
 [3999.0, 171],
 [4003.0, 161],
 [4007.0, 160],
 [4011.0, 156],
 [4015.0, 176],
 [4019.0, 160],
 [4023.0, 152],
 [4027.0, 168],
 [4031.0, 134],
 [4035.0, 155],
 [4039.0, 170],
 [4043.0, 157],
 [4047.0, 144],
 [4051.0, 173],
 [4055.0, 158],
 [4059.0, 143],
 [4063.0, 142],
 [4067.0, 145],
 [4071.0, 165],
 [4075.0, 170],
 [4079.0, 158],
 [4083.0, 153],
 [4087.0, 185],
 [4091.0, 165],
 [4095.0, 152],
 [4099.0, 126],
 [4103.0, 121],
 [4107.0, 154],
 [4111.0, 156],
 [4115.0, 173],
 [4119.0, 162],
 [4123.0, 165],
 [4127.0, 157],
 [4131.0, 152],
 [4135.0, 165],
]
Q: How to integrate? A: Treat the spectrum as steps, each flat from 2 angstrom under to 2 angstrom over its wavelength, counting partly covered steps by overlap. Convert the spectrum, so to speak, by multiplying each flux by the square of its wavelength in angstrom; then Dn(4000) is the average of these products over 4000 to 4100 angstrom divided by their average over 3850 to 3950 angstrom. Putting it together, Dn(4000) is 1.47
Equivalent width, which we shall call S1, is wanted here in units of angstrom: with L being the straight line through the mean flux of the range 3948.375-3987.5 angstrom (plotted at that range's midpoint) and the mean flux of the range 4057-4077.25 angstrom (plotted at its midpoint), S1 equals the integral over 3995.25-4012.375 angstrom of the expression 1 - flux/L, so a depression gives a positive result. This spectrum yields -4.5 angstrom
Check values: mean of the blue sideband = 115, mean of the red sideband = 153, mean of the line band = 162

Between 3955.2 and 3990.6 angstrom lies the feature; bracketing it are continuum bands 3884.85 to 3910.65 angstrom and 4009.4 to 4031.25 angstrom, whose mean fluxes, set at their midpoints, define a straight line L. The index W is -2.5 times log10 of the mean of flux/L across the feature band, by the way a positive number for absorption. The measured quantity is 0.25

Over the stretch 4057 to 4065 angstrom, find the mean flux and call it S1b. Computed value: 142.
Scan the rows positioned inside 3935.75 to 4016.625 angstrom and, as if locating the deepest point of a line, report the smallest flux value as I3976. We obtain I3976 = 69.9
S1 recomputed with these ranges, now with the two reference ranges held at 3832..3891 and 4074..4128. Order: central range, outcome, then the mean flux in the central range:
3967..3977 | 3.2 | 88.7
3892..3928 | -3.5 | 129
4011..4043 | -4.0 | 159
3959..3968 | 2.6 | 91.3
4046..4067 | -0.6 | 152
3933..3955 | 2.1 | 113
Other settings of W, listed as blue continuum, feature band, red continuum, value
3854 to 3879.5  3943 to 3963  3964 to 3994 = -0.05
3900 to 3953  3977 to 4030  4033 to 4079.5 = -0.11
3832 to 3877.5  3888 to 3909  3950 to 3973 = -0.13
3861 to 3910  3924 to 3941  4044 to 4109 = 0.31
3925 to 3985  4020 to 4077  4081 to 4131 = -0.13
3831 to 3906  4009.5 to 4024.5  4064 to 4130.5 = -0.15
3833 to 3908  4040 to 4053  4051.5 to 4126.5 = -0.09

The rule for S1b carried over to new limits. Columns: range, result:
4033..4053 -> 160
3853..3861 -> 113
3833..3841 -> 82.5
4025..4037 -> 152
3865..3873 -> 120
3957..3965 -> 104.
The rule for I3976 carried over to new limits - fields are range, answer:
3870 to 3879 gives 102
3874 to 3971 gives 64.3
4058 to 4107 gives 121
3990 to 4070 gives 134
